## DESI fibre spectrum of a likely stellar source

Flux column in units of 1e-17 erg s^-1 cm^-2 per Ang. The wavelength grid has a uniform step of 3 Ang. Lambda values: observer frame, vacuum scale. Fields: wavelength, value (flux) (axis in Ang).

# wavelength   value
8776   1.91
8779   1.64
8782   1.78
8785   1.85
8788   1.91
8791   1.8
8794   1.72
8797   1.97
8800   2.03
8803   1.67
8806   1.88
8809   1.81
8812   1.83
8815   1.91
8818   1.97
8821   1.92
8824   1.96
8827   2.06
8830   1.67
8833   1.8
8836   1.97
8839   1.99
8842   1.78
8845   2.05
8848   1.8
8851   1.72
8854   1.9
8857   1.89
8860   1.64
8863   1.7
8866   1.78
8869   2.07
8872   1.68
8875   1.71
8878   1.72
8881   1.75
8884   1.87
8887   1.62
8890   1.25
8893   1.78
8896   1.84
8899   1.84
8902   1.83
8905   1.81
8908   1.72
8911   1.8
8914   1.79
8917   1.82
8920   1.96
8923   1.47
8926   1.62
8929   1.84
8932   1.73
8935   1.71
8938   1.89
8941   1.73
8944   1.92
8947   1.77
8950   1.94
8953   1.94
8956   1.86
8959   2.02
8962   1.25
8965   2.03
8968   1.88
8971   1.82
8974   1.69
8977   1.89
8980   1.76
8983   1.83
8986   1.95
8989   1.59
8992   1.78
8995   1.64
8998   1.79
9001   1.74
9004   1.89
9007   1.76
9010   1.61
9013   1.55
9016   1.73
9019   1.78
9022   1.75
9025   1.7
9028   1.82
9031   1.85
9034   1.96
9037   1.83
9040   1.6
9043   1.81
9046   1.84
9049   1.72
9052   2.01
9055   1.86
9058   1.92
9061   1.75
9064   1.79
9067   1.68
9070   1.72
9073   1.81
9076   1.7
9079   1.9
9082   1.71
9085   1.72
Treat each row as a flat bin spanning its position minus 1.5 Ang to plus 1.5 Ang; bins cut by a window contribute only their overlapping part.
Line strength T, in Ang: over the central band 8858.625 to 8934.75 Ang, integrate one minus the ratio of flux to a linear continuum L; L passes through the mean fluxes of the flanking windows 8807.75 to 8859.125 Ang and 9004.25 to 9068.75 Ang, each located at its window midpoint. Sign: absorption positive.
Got 4.3 Ang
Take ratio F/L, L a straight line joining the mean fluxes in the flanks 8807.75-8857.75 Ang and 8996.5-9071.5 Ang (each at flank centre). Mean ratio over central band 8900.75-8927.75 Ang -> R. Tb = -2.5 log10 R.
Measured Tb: 0.05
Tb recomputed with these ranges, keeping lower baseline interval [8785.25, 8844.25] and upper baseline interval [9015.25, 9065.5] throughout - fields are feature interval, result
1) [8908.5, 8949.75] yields 0.039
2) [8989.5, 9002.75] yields 0.057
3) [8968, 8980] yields 0.014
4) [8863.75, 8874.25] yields 0.022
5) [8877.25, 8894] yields 0.122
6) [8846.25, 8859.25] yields 0.027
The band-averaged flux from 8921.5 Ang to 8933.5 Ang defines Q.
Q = 1.67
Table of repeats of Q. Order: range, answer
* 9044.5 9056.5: 1.86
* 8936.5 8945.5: 1.85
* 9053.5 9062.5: 1.84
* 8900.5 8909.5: 1.79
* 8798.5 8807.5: 1.86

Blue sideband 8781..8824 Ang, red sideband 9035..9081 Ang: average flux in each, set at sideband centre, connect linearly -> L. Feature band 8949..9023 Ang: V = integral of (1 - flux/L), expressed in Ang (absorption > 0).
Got 1.6 Ang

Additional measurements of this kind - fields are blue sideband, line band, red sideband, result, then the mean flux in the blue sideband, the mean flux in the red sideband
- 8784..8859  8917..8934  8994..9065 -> 0.9 Ang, 1.87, 1.78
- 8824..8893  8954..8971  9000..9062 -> -0.2 Ang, 1.8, 1.79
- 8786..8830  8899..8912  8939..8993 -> 0.3 Ang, 1.88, 1.81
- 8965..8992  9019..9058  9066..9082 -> -0.8 Ang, 1.81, 1.76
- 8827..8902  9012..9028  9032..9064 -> 0.9 Ang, 1.79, 1.83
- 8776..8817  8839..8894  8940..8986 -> 1.9 Ang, 1.84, 1.83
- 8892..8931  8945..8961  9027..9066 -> -0.8 Ang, 1.78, 1.83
